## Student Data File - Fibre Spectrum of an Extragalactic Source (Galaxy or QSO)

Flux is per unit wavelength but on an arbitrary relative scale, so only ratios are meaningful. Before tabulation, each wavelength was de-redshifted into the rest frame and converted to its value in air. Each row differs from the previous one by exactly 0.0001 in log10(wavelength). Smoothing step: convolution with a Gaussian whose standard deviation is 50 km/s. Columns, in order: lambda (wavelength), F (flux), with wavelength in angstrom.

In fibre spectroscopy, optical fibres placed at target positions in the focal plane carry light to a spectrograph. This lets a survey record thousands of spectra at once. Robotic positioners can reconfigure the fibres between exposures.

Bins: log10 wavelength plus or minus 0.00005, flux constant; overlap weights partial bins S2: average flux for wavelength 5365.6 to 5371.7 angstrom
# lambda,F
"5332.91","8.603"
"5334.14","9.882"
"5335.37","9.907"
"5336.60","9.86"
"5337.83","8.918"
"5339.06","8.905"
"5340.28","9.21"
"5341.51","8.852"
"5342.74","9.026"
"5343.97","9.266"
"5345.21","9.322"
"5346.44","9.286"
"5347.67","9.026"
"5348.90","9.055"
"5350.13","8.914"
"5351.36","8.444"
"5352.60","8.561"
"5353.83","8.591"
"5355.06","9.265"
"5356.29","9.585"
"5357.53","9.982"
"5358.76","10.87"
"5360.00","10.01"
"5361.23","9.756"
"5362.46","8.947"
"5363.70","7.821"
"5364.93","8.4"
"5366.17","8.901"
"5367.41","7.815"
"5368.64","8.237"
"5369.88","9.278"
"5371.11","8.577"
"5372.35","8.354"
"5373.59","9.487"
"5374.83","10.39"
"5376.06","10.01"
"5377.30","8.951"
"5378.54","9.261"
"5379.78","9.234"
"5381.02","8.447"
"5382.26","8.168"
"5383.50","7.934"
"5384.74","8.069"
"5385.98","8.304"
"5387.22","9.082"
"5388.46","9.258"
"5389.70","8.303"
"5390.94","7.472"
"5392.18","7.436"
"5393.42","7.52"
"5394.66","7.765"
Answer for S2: 8.57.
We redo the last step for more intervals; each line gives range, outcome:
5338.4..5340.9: 9.09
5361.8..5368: 8.38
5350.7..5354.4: 8.53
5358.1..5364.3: 9.49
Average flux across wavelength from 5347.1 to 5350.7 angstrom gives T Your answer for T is 9.01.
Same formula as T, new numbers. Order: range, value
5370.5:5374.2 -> 8.79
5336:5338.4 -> 9.39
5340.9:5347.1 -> 9.14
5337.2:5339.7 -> 8.95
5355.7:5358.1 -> 9.76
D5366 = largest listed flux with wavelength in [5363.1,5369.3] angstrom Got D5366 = 8.901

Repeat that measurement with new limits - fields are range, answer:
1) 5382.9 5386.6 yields 8.304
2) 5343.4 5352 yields 9.322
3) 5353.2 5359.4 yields 10.87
